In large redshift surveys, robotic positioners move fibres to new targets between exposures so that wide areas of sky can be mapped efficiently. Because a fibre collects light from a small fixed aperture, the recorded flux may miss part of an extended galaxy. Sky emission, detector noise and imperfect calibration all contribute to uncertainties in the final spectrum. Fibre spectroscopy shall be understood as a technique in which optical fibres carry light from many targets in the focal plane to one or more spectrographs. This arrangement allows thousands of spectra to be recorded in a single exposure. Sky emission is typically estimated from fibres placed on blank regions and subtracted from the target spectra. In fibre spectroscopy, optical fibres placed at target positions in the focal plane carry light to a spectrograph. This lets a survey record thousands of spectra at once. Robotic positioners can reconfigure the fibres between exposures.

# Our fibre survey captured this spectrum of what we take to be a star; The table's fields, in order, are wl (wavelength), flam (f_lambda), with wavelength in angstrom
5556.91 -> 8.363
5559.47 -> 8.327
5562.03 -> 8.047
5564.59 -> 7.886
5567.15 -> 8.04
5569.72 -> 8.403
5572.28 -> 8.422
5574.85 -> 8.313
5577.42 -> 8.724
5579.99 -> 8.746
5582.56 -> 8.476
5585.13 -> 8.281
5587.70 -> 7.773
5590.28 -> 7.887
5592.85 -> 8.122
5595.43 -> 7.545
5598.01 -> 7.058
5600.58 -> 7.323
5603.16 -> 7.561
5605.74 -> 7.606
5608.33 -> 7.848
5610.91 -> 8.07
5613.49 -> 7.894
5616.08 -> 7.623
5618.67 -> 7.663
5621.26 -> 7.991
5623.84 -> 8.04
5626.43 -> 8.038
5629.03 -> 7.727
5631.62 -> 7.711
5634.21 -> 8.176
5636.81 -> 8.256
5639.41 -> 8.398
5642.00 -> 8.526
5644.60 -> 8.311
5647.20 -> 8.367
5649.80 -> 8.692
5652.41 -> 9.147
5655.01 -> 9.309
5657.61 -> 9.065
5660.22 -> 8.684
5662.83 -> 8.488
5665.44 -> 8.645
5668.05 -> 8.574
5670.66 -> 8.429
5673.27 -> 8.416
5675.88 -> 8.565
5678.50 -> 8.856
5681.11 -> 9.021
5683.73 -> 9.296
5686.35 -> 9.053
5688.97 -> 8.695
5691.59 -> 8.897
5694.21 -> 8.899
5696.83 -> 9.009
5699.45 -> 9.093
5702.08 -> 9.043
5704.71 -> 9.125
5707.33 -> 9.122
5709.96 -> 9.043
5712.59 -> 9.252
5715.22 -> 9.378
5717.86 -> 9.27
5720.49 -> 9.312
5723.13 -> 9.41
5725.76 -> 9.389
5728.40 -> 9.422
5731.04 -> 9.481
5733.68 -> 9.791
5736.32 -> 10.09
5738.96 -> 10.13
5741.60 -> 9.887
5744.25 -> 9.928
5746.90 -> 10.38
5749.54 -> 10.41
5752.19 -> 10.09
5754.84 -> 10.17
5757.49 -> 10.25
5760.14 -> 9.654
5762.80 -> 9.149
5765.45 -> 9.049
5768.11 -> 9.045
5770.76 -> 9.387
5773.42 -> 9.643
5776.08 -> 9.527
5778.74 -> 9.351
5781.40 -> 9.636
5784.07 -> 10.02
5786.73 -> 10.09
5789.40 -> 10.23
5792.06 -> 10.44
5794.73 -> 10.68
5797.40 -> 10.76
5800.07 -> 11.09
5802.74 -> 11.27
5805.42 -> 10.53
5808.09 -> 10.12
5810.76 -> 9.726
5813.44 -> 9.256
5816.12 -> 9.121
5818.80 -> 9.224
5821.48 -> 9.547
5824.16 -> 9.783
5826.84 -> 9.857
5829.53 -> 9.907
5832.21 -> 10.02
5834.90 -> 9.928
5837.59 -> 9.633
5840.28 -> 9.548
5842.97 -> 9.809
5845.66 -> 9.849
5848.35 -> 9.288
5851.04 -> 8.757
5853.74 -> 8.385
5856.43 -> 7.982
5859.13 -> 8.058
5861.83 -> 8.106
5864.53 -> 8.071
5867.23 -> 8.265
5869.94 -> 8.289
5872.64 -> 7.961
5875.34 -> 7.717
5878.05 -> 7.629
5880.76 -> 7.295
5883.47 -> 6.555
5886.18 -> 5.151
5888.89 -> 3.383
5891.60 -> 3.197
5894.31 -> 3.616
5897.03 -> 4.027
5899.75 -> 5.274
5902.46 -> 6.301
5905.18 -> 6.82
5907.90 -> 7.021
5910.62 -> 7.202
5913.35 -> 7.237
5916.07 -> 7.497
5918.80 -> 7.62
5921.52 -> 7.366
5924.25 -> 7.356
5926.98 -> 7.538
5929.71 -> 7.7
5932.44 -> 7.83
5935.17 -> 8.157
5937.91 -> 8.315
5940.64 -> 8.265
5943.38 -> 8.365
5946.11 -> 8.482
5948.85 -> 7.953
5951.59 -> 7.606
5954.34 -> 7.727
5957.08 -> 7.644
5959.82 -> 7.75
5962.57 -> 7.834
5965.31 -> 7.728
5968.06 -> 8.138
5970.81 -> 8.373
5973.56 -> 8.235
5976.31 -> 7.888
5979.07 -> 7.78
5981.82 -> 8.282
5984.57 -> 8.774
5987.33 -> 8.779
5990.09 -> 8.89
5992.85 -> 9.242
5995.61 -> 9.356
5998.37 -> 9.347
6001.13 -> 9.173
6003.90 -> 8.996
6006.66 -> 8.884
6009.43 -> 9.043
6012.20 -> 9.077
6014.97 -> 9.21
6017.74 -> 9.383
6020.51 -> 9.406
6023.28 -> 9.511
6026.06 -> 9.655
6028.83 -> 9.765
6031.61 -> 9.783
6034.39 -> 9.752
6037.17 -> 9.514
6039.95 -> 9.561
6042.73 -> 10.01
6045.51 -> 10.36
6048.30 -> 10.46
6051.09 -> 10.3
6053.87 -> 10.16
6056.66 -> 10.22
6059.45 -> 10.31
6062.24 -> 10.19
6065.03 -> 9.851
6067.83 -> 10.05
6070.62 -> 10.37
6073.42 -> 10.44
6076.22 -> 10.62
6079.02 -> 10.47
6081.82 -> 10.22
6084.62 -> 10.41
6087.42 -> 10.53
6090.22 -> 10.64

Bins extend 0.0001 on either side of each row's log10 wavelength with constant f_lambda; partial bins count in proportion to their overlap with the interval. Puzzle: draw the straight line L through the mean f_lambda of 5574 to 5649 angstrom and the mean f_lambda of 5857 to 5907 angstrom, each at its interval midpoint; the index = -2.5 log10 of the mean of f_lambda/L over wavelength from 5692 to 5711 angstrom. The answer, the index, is -0.20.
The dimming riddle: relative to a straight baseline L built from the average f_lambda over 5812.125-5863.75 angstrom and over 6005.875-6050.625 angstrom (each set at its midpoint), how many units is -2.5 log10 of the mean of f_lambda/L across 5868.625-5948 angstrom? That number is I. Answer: 0.34 mag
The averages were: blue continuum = 9.25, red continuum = 9.61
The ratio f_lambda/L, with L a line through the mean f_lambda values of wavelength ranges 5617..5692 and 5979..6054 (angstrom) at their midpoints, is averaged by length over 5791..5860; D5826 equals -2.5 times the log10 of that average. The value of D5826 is -0.09 mag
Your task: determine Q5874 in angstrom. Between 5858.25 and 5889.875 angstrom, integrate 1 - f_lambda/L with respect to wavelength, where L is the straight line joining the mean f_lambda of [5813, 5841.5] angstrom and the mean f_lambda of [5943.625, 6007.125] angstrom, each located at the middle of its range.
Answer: 6.9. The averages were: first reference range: 9.63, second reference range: 8.38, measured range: 7.24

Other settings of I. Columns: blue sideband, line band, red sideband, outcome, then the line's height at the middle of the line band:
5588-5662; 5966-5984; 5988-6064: 0.16 mag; 9.42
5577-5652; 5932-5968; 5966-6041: 0.12 mag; 8.88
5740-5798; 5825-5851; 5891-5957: -0.13 mag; 8.64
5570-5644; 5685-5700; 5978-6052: -0.08 mag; 8.28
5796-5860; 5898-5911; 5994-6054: 0.44 mag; 9.62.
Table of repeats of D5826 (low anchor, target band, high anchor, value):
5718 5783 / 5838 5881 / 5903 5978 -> 0.011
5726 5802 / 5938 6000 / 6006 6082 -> 0.191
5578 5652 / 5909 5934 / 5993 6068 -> 0.228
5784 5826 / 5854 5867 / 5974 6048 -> 0.215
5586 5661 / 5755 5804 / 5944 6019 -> -0.203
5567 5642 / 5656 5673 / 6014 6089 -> -0.048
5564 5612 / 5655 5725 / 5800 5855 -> -0.028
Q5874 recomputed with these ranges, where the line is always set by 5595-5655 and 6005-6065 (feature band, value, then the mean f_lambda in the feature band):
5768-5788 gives -2.2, 9.62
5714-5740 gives -3.4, 9.56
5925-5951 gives 3.6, 8.04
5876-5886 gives 2.3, 6.96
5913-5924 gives 2.2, 7.44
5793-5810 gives -3.8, 10.7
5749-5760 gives -2.0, 10.2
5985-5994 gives 0.6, 8.94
